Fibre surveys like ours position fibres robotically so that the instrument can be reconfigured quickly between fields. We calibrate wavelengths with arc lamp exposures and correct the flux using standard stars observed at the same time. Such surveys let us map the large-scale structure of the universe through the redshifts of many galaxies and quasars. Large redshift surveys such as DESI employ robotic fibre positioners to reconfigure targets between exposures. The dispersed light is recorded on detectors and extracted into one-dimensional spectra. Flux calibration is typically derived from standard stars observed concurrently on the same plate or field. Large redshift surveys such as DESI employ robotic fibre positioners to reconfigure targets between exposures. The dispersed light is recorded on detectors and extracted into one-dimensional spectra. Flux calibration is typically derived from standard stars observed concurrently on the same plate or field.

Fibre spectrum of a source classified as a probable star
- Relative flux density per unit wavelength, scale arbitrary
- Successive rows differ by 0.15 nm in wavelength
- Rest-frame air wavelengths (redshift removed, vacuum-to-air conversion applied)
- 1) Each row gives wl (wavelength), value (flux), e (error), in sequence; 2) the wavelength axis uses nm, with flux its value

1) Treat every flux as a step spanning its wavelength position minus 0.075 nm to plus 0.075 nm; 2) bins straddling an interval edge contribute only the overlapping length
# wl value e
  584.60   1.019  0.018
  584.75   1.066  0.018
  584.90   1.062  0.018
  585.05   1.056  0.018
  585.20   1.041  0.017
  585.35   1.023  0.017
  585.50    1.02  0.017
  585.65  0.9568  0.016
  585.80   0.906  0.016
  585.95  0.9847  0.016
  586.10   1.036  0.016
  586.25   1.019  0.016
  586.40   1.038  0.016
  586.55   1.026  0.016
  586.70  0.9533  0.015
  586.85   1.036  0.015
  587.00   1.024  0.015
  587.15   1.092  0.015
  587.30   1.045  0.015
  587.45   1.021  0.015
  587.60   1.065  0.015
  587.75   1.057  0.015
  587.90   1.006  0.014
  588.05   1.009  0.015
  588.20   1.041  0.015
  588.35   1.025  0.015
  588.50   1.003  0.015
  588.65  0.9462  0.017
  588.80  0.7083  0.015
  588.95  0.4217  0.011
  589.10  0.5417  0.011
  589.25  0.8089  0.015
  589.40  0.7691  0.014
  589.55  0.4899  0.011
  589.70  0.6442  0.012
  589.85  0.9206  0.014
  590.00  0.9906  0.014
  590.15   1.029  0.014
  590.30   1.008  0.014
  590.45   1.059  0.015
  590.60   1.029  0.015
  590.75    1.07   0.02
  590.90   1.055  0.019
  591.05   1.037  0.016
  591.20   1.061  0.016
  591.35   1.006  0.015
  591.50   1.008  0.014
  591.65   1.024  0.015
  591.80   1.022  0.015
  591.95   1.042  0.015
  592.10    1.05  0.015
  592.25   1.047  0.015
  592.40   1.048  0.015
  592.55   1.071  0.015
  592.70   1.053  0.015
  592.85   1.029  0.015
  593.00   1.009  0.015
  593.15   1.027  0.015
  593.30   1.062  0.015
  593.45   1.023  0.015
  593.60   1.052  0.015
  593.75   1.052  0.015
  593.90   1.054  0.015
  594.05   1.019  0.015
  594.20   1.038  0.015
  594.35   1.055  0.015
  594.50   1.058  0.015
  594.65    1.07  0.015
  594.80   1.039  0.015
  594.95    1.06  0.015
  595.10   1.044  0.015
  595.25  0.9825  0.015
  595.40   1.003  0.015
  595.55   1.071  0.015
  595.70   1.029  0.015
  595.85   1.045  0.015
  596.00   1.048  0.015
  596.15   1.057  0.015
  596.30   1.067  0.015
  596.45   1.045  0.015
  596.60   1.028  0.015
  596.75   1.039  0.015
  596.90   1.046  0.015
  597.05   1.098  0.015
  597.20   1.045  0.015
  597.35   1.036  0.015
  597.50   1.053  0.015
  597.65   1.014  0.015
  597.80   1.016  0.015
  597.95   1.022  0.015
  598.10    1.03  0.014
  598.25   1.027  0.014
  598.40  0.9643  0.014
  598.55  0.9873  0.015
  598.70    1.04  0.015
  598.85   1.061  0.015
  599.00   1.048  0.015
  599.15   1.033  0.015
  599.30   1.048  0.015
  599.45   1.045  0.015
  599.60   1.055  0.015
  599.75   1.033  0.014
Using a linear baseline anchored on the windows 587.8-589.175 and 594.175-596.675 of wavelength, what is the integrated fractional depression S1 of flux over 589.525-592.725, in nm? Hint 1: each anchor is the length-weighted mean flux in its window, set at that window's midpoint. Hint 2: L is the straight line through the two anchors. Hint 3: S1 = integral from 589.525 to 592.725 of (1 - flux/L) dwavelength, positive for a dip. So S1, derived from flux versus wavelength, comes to -0.23 nm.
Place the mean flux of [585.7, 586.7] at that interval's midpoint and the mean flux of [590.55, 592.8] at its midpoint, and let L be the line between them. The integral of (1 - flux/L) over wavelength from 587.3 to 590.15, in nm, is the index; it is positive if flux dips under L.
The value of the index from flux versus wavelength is 0.415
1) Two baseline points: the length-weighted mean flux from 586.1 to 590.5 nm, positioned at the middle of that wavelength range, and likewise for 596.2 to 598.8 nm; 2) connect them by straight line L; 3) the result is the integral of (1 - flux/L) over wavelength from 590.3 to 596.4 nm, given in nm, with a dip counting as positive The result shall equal -0.36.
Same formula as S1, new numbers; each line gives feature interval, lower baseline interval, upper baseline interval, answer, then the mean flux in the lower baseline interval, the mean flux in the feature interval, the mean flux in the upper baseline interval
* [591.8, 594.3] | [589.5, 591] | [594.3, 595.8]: -0.11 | 0.939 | 1.04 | 1.04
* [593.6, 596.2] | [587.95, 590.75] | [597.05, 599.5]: -0.20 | 0.865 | 1.04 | 1.03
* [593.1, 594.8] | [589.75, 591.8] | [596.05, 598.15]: -0.03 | 1.02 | 1.05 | 1.04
